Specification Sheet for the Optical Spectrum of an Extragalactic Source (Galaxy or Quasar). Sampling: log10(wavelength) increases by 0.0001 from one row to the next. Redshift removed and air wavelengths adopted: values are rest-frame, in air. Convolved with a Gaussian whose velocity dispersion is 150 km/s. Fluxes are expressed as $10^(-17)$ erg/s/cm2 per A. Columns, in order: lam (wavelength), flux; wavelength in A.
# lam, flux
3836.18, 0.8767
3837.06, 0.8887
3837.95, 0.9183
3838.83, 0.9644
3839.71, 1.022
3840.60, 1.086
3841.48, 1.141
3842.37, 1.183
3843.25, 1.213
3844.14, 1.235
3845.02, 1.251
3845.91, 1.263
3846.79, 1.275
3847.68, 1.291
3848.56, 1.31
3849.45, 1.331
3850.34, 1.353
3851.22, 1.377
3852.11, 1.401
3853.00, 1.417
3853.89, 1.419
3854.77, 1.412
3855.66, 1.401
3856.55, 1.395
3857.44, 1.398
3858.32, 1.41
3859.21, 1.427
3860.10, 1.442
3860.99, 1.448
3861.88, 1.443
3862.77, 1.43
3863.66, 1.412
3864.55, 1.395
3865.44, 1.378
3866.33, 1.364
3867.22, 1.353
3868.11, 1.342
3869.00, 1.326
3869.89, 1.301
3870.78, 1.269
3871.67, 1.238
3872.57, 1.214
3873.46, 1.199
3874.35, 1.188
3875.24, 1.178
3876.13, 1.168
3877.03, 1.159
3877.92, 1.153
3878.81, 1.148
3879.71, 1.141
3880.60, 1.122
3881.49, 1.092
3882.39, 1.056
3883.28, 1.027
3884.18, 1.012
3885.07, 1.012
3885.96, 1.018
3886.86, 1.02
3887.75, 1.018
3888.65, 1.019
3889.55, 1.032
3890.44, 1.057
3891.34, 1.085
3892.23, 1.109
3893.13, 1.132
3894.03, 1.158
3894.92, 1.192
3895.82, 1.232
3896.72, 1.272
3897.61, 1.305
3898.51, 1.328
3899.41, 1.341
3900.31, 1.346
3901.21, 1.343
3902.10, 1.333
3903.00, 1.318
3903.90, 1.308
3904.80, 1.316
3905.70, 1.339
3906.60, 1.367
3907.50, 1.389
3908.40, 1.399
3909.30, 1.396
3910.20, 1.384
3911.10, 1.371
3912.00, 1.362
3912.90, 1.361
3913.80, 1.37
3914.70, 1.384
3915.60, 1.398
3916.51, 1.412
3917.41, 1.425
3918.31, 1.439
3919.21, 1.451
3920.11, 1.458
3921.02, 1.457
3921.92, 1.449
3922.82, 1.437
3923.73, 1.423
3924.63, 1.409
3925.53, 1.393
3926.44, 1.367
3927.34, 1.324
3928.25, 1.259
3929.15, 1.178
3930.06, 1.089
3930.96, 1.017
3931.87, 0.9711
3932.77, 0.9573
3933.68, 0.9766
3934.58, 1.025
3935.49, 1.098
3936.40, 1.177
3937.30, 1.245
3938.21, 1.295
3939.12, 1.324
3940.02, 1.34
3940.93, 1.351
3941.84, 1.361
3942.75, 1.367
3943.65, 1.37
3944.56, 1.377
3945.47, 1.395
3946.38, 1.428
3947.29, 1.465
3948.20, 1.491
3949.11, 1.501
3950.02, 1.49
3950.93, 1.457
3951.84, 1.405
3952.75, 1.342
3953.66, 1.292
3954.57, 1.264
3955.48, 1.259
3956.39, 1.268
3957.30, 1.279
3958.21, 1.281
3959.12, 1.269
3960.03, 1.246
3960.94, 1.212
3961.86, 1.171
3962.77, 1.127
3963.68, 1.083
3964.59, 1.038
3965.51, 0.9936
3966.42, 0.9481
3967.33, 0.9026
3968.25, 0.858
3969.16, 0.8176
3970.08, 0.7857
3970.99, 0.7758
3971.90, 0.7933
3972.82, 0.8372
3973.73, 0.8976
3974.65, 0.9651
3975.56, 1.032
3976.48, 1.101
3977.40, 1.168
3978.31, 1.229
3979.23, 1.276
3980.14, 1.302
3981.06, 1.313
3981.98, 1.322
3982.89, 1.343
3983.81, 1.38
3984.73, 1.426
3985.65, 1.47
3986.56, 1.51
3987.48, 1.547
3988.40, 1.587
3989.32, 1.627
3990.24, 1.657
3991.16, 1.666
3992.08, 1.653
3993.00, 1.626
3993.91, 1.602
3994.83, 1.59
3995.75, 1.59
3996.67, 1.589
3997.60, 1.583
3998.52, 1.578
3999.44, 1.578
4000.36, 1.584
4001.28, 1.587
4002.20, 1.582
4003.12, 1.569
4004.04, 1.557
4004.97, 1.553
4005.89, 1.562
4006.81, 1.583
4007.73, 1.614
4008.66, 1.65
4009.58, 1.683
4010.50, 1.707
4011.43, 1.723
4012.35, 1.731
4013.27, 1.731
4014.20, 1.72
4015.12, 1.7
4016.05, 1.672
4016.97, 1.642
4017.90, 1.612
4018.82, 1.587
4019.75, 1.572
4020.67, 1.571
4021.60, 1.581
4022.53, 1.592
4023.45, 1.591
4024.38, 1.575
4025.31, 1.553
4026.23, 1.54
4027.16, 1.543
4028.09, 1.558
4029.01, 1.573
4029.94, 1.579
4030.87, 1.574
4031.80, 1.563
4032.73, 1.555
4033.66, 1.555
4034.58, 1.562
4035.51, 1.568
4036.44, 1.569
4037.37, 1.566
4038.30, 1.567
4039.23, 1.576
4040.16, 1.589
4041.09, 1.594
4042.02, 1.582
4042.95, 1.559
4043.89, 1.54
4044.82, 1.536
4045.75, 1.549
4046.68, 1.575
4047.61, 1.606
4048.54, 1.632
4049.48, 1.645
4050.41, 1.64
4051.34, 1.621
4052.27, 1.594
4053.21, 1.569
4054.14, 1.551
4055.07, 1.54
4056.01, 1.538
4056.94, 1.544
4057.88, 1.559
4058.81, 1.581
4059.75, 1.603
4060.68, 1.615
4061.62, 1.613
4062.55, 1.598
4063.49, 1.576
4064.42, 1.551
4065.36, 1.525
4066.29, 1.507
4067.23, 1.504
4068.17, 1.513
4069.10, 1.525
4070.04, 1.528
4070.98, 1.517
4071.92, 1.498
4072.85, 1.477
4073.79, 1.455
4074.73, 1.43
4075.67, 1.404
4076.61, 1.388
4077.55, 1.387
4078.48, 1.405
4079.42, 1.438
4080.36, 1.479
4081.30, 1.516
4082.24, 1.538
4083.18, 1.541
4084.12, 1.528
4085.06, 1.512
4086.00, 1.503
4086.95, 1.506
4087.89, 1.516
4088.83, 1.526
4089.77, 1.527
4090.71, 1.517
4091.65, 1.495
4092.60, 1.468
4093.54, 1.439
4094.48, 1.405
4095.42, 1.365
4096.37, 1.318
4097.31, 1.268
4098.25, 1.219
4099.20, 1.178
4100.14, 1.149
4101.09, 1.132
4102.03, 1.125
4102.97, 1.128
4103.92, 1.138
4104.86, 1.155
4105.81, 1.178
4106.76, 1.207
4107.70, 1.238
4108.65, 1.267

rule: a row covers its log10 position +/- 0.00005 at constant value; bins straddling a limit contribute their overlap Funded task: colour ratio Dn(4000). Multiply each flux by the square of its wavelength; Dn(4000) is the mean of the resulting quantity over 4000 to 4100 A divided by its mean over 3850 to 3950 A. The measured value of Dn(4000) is 1.29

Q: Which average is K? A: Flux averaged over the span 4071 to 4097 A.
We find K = 1.47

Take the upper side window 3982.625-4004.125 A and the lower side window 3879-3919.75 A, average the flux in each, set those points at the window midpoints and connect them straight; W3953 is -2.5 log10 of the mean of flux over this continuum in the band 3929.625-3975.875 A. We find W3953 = 0.21 mag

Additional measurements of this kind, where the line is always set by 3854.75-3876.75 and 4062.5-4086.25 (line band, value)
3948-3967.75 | 0.14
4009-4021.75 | -0.15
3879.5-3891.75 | 0.28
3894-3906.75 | 0.05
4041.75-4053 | -0.08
